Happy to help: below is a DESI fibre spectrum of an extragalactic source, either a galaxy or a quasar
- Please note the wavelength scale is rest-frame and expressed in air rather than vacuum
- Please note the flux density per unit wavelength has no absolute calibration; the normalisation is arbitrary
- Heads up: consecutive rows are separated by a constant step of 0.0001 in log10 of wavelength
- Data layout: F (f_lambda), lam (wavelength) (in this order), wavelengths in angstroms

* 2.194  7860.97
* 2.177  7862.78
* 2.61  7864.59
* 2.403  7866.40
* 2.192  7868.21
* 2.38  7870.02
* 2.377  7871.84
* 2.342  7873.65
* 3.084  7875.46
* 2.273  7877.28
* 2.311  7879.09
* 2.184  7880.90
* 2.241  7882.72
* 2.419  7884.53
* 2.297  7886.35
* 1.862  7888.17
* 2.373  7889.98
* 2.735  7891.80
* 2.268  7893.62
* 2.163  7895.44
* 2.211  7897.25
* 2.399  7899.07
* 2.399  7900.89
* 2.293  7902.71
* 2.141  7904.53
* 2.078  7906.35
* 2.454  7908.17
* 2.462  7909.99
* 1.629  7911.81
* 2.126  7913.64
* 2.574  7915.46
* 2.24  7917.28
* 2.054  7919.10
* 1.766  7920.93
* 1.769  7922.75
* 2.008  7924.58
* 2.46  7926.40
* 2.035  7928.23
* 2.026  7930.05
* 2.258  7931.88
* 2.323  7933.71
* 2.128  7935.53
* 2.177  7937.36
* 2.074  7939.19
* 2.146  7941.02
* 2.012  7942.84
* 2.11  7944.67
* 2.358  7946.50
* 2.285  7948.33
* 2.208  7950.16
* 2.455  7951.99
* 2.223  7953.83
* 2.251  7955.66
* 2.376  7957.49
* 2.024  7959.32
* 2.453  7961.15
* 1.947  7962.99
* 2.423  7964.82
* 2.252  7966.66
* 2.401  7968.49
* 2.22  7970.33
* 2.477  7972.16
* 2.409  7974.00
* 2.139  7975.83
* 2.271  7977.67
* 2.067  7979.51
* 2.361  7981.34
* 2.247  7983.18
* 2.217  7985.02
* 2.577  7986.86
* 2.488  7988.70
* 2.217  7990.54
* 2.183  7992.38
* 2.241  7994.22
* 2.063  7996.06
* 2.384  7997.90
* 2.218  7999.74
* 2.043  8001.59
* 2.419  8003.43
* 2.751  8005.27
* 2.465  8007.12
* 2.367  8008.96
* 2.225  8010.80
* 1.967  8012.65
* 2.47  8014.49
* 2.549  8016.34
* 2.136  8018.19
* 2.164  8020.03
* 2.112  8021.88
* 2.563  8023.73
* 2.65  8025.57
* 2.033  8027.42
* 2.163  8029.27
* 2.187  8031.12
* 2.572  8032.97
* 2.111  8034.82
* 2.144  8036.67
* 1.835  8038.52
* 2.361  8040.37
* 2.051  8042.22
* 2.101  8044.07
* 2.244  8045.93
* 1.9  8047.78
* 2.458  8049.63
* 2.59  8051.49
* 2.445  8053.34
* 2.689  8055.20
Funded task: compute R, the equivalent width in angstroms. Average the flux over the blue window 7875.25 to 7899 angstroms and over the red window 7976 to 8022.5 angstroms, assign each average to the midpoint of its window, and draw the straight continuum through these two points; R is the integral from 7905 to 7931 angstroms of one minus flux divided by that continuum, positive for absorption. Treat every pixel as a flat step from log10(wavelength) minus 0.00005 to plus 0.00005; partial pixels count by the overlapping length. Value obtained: 2.14 angstroms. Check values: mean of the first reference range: 2.32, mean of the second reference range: 2.29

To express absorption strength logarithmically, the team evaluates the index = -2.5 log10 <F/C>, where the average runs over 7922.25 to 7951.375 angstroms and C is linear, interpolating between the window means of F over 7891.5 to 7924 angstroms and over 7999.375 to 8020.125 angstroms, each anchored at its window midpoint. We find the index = 0.04 mag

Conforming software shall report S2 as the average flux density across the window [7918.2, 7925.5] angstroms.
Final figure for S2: 1.9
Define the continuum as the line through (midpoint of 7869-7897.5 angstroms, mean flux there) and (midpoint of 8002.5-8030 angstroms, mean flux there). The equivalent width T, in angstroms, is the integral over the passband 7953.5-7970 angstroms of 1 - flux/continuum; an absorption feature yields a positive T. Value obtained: 0.6 angstroms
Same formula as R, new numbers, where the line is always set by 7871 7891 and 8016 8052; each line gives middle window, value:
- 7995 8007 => -0.3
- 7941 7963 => 0.6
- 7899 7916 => 0.6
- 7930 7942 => 0.7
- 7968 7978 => -0.2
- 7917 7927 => 1.3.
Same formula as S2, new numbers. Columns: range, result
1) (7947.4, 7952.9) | 2.32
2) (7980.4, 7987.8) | 2.35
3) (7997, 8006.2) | 2.36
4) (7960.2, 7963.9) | 2.2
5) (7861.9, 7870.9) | 2.35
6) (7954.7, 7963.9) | 2.21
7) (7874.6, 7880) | 2.55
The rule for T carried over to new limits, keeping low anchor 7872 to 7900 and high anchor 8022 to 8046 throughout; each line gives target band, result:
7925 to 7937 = 0.6 angstroms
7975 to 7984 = 0.2 angstroms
